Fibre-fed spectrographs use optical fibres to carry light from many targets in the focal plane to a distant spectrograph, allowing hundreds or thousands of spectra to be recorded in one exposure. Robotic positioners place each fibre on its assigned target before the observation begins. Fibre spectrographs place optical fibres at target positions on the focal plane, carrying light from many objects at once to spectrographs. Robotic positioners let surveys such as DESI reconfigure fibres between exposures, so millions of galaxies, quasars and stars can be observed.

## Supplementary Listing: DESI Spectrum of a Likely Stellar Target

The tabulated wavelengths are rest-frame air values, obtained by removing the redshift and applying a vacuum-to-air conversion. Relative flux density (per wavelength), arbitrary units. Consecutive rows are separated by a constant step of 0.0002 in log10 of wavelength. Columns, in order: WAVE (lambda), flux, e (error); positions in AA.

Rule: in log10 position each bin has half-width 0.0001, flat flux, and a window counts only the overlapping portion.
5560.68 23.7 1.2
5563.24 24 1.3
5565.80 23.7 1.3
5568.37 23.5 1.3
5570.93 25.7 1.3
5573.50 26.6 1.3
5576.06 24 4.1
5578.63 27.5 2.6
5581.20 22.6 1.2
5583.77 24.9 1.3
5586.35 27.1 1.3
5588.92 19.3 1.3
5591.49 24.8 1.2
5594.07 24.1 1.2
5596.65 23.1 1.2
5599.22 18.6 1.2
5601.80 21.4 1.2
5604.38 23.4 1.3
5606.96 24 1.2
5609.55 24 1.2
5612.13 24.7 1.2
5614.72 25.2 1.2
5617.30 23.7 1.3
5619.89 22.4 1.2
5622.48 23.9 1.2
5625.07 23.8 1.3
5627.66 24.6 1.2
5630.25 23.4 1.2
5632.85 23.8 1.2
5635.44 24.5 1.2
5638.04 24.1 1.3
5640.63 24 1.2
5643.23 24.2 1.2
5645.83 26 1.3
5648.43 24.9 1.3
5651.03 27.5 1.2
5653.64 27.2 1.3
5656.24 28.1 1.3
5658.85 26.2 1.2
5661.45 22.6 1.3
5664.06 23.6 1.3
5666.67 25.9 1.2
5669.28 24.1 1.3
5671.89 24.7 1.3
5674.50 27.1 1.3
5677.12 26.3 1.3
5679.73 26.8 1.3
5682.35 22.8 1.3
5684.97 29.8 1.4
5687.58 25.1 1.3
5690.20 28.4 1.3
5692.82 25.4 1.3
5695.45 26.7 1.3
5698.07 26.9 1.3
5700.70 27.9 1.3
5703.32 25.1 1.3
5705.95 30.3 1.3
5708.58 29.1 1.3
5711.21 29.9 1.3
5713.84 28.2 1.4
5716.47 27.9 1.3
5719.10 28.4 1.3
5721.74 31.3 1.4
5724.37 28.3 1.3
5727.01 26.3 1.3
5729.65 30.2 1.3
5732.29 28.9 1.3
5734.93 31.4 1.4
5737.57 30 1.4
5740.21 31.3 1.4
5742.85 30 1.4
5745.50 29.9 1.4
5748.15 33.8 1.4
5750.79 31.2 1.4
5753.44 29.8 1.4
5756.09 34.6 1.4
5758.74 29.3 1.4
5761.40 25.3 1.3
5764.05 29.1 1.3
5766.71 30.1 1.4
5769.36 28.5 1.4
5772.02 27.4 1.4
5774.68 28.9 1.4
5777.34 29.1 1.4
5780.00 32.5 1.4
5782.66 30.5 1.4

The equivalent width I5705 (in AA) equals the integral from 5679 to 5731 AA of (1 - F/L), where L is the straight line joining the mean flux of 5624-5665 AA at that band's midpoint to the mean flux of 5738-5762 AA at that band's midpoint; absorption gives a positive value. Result 0.9 AA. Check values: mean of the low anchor 24.9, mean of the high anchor 30.7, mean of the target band 27.8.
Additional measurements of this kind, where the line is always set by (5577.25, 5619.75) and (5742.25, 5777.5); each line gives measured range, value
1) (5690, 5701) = 0.2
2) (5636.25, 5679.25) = 0.8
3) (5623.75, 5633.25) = 0.3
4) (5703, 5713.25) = -0.4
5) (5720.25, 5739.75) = -0.6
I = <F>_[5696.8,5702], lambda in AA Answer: 27.4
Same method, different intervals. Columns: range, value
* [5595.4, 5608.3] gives 22.1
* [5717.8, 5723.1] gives 29.8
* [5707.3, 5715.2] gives 29.1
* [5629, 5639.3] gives 23.9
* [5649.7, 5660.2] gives 27.2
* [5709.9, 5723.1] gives 29.1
